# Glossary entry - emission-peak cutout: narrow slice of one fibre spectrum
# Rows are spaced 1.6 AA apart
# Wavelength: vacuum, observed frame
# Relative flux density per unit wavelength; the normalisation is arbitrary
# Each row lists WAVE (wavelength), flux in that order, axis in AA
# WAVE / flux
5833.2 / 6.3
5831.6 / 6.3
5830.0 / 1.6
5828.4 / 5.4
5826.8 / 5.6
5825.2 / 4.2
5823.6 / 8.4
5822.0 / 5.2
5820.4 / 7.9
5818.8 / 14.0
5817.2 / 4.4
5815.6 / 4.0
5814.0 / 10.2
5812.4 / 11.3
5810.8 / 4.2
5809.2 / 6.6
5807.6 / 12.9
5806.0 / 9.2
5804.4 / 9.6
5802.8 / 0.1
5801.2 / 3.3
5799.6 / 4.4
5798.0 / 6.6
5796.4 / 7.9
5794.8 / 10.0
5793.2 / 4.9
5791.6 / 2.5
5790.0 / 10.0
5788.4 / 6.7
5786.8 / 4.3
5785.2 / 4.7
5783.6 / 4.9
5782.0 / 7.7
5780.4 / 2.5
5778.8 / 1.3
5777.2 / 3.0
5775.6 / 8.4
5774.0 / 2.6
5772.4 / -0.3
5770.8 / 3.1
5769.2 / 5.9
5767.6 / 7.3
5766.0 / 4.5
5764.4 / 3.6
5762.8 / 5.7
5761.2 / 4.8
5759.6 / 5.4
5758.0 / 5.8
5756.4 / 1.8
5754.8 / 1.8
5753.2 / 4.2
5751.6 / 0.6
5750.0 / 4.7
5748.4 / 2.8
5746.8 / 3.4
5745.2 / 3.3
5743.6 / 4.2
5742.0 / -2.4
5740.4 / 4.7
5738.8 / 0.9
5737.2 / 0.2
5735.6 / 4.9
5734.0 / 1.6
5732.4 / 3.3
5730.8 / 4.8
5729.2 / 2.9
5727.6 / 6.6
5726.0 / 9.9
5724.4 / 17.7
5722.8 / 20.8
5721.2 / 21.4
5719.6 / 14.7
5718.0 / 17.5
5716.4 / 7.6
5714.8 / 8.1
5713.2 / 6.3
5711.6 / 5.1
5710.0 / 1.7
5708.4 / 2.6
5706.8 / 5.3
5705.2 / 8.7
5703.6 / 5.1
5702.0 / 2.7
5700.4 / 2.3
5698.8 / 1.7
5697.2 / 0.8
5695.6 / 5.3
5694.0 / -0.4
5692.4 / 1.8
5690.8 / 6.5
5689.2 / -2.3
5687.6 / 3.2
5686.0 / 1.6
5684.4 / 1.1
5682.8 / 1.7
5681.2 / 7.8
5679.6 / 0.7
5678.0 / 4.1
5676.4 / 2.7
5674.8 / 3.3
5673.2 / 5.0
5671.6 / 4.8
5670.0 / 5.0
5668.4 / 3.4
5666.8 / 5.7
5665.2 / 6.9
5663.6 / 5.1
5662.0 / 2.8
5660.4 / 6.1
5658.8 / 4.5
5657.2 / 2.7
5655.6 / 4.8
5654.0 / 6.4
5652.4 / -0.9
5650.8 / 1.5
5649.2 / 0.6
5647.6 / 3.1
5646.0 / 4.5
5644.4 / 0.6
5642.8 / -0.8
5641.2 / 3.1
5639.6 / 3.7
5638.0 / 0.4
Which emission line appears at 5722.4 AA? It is [O II] 3727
